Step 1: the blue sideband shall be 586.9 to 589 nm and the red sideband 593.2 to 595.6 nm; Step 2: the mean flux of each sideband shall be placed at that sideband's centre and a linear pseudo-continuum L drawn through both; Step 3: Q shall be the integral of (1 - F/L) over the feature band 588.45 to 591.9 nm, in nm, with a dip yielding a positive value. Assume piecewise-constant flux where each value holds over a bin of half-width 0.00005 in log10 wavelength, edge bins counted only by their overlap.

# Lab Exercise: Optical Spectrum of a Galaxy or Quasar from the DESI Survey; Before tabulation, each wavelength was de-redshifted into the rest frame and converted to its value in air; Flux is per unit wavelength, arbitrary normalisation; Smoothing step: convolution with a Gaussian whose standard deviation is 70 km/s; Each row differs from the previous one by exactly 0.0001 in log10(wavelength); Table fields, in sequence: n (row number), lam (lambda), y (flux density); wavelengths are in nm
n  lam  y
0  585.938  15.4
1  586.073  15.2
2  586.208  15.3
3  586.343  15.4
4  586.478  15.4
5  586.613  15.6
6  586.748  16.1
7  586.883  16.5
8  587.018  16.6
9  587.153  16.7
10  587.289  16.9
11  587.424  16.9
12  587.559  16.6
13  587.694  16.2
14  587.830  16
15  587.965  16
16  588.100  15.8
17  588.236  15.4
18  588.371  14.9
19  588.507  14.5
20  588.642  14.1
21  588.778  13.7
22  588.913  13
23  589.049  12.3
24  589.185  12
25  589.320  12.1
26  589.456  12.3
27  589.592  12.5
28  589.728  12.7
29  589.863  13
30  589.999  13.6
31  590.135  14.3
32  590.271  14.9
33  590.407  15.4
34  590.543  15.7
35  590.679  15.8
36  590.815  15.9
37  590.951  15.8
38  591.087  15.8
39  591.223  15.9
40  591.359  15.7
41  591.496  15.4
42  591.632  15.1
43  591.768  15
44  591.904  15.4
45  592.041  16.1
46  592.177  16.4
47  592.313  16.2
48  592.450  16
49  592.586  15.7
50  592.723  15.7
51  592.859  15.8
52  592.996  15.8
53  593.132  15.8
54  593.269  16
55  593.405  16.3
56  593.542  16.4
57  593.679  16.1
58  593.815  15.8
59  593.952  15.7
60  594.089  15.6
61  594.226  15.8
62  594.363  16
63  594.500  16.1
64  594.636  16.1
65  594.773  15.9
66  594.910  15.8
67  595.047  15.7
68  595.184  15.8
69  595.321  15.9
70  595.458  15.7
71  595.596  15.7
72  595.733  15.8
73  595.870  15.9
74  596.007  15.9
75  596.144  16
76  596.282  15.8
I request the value 0.31 nm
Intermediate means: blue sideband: 15.5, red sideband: 15.9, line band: 14.3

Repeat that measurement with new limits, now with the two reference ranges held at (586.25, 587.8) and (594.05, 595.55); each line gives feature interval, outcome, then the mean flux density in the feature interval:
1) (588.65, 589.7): 0.23 nm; 12.6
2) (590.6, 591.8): 0.03 nm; 15.6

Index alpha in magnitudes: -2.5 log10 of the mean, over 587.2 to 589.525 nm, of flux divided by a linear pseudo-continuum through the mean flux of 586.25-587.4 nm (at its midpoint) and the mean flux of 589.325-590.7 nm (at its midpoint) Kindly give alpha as 0.03 mag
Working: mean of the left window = 16.2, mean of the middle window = 14.6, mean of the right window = 13.9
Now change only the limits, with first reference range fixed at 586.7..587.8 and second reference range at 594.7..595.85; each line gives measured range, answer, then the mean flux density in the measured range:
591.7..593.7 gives 0.01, 15.9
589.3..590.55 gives 0.20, 13.6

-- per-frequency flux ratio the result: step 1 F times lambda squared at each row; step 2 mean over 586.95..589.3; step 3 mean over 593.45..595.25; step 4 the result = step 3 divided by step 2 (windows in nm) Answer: 1.1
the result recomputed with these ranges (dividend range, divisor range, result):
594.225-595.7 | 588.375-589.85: 1.24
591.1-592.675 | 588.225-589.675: 1.20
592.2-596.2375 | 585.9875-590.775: 1.09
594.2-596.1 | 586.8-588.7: 1.02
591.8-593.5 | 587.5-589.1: 1.09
